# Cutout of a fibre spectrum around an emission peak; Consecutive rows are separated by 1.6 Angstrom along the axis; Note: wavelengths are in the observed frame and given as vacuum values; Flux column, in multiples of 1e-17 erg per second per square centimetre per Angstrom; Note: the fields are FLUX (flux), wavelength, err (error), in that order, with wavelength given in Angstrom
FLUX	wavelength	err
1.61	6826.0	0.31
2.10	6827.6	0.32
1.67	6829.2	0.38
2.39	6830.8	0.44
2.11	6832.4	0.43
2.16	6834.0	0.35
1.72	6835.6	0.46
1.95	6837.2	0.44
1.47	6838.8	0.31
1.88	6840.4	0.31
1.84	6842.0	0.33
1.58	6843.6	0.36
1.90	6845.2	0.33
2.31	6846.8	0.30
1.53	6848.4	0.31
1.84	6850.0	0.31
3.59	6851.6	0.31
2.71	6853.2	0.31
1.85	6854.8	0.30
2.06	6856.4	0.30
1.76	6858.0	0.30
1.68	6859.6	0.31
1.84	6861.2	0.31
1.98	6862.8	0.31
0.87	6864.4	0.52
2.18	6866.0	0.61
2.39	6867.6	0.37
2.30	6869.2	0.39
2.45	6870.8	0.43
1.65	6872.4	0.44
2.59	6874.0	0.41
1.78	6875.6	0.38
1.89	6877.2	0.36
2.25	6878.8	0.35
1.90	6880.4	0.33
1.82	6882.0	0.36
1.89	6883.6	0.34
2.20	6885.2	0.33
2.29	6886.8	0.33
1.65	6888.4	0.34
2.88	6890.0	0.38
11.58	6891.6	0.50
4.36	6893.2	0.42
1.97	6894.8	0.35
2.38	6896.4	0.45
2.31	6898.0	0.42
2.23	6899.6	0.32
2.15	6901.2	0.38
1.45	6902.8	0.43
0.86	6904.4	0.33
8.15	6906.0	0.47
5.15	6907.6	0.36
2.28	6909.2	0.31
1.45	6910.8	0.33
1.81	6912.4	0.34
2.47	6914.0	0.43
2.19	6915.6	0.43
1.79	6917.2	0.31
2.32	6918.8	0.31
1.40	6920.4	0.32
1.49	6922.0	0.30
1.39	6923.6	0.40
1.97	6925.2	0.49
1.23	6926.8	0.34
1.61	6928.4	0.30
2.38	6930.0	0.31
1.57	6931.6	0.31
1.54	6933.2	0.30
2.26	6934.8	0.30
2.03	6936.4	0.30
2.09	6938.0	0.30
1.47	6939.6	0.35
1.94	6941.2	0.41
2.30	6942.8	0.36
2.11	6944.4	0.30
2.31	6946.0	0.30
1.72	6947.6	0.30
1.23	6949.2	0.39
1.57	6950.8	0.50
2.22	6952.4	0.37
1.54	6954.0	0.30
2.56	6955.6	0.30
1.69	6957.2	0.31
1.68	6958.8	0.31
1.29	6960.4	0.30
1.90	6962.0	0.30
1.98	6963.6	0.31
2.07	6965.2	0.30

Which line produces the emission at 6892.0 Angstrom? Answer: [S II] 6716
